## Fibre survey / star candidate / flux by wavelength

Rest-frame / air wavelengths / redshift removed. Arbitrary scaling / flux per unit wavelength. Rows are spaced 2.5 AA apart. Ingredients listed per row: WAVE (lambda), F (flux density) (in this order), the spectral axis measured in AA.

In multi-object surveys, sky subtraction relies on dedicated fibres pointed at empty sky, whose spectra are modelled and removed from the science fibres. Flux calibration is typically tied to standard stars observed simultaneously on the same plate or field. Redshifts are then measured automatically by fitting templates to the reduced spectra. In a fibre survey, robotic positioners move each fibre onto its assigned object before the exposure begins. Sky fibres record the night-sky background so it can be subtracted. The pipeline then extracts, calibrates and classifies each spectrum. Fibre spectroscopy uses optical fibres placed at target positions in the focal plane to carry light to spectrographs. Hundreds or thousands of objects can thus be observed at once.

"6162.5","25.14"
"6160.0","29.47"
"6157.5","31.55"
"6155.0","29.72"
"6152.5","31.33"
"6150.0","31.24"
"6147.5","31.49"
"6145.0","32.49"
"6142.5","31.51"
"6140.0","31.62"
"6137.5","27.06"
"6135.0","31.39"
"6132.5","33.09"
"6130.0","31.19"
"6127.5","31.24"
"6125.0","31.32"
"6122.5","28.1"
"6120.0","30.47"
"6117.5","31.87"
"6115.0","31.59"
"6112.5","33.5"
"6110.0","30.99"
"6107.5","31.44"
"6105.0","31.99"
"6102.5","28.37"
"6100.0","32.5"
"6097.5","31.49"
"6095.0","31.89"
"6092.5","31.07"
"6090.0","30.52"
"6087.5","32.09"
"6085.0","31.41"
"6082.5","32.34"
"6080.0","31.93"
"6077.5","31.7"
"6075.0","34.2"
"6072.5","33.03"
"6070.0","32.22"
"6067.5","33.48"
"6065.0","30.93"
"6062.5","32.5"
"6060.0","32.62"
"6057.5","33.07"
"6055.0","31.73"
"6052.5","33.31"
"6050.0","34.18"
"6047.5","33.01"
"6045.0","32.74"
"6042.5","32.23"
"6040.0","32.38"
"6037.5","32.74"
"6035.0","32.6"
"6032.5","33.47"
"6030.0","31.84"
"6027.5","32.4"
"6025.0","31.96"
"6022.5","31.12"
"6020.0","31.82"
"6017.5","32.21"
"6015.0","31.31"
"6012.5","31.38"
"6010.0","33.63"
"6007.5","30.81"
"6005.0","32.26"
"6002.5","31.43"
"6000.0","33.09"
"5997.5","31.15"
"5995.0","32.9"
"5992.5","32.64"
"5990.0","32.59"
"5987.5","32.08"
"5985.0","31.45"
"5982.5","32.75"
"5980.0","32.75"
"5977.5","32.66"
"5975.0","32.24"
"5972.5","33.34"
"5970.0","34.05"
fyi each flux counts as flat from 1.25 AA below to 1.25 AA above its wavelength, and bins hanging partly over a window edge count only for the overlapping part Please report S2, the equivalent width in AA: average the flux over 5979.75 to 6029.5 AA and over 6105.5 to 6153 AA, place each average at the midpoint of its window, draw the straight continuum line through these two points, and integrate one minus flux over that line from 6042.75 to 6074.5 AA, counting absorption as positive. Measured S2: -1.1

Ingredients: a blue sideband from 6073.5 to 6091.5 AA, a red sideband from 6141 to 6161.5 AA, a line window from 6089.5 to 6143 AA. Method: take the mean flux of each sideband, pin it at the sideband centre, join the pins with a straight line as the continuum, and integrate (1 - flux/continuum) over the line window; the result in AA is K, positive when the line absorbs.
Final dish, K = 0.7 AA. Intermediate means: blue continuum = 32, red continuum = 31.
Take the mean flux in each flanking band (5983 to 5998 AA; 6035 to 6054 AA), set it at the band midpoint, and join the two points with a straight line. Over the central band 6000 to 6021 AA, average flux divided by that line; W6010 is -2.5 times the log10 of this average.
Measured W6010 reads 0.02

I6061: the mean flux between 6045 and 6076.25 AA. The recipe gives 32.9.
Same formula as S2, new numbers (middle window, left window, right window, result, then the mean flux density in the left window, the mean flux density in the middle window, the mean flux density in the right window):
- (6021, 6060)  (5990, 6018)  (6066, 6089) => -0.4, 32.1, 32.6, 32.5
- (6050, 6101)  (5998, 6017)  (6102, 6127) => -1.4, 32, 32.2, 31.1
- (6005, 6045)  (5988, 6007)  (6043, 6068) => 0.4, 32.2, 32.1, 32.7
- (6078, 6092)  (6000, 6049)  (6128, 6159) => 0.0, 32.2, 31.6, 31.1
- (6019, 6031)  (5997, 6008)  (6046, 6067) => 0.1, 31.9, 31.8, 32.7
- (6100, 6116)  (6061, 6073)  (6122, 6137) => 0.0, 32.4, 31.4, 31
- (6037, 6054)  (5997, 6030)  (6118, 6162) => -0.7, 31.9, 32.9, 30.8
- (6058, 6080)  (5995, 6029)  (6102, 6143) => -0.8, 31.9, 32.6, 31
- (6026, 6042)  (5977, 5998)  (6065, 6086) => -0.1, 32.4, 32.5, 32.5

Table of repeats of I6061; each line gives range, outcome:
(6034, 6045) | 32.5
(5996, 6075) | 32.4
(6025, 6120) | 32.2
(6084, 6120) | 31.4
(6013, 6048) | 32.2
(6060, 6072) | 32.4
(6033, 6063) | 32.8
